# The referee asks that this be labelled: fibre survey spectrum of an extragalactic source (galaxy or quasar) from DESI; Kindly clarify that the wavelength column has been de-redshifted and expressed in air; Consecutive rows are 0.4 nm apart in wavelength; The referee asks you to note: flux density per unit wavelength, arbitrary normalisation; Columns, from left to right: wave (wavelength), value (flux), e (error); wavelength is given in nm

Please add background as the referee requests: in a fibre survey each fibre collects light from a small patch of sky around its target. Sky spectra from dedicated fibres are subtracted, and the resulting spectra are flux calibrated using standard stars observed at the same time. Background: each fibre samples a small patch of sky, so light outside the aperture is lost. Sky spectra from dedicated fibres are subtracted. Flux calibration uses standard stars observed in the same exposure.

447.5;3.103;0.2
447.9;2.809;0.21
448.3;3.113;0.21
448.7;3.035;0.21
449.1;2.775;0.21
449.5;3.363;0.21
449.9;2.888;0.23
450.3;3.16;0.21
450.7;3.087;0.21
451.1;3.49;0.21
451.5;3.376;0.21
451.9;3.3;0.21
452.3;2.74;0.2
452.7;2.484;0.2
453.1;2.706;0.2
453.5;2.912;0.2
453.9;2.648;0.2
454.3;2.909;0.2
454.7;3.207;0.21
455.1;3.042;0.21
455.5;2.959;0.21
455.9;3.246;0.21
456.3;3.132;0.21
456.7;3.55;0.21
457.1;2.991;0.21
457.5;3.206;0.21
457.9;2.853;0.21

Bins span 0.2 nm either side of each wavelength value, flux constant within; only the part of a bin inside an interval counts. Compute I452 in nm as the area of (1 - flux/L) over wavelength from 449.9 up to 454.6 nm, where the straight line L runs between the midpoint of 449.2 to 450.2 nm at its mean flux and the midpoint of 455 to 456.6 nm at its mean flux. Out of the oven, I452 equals 0.19 nm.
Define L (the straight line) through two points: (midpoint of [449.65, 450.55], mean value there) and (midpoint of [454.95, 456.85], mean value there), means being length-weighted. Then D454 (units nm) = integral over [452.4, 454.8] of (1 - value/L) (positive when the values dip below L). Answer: 0.26 nm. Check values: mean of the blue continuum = 3.05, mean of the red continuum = 3.18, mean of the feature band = 2.79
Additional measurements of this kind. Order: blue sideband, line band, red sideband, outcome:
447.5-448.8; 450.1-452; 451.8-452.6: -0.220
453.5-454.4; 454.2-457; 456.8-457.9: -0.201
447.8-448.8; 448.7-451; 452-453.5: -0.136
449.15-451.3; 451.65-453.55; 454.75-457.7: 0.198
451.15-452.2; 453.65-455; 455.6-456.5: 0.121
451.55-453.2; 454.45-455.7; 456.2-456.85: 0.047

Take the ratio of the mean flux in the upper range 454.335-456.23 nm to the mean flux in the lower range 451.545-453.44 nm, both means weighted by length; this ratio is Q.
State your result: 1.08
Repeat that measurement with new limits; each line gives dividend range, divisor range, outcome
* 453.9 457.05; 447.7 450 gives 1.04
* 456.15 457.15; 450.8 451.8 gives 0.96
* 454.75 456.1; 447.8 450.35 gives 1.03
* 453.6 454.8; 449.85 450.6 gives 0.95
